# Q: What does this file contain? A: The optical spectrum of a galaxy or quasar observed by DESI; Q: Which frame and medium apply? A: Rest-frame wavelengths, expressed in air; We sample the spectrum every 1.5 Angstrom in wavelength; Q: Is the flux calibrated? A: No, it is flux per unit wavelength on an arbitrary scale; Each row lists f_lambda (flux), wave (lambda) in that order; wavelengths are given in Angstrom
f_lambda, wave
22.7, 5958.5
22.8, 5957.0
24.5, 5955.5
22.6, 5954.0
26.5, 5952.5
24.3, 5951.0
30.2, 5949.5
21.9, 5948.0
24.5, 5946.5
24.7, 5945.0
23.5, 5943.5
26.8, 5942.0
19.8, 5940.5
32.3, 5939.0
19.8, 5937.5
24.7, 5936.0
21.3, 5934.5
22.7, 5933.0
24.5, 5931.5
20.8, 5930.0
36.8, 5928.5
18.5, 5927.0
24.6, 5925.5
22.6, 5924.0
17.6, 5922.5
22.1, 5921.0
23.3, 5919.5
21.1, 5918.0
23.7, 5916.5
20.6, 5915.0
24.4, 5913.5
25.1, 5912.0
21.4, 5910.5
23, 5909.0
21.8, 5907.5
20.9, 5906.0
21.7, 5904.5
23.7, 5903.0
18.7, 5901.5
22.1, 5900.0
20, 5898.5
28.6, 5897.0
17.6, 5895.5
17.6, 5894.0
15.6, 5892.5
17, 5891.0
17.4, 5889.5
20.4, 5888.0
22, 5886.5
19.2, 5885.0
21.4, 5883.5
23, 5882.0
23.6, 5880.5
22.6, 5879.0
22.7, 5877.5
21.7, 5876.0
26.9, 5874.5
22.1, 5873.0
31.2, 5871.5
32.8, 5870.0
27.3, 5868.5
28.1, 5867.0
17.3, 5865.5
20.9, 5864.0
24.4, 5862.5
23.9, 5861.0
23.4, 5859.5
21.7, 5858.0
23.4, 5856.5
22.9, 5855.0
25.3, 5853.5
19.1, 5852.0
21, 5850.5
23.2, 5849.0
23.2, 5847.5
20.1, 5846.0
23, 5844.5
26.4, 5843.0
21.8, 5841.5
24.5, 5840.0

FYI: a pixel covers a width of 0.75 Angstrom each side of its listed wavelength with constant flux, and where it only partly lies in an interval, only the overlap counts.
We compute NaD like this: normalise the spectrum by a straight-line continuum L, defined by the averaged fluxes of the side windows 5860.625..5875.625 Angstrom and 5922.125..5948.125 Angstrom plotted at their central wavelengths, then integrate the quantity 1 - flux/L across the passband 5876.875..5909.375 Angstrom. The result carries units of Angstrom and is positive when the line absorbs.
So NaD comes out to 5.16 Angstrom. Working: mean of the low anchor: 25.4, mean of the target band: 20.9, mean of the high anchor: 23.9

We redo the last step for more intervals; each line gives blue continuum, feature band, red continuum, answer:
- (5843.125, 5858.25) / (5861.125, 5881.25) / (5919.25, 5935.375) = -1.82 Angstrom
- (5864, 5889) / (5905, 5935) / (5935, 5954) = 1.92 Angstrom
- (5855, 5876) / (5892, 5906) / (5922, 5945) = 2.05 Angstrom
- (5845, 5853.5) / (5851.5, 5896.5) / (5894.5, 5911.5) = -1.51 Angstrom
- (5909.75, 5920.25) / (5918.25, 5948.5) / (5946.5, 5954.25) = 0.55 Angstrom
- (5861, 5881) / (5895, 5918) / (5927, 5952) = 2.32 Angstrom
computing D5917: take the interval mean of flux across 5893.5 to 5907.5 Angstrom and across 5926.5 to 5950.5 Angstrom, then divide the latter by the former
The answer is 1.2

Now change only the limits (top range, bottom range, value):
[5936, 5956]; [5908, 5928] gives 1.11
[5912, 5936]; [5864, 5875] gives 0.88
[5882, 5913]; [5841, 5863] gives 0.91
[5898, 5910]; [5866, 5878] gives 0.81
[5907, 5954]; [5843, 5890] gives 1.02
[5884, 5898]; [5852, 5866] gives 0.87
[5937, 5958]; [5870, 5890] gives 1.07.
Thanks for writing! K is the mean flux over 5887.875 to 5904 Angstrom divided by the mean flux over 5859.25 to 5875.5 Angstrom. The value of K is 0.8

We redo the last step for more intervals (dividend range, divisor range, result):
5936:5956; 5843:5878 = 1.04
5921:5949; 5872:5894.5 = 1.13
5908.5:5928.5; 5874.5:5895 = 1.11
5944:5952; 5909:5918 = 1.10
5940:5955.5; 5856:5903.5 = 1.09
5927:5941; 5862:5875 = 0.95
